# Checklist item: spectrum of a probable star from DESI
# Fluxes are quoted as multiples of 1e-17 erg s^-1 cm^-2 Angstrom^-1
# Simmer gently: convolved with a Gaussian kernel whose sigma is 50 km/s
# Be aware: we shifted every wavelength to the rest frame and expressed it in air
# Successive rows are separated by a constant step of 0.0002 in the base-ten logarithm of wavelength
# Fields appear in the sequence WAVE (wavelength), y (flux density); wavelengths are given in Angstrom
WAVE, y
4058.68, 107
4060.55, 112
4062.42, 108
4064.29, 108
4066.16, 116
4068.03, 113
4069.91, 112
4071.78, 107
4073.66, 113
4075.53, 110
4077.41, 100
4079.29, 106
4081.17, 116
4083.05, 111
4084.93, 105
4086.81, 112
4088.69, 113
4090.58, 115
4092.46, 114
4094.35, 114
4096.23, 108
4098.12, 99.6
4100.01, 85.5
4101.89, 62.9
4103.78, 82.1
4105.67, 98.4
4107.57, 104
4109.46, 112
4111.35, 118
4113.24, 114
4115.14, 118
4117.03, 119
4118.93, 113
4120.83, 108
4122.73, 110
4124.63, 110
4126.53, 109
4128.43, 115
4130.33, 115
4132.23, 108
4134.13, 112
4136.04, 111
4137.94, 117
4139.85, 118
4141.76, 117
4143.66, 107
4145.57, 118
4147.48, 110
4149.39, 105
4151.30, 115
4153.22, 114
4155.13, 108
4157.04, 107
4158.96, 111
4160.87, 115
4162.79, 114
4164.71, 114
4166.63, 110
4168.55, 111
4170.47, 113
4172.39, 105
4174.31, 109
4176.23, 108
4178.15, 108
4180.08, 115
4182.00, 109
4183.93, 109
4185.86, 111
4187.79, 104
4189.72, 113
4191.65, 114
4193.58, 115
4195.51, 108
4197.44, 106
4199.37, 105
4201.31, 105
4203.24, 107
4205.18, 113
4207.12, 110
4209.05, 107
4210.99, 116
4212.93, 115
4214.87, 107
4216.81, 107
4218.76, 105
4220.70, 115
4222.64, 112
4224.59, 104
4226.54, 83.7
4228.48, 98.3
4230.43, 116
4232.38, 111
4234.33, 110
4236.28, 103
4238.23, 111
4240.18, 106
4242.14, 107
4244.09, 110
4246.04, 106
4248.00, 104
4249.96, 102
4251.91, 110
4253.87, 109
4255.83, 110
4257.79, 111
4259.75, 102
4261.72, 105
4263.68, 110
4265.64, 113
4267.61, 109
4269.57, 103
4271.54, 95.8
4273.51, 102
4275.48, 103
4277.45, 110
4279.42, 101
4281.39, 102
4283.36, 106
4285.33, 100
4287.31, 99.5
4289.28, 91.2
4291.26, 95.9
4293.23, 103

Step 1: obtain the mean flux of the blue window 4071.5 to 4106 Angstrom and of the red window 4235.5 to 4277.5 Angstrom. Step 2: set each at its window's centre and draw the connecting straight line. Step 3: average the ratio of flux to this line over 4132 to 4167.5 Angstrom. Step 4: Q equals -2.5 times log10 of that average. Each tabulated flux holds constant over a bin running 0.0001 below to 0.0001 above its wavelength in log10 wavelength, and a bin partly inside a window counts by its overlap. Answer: -0.07 mag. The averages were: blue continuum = 104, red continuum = 106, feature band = 112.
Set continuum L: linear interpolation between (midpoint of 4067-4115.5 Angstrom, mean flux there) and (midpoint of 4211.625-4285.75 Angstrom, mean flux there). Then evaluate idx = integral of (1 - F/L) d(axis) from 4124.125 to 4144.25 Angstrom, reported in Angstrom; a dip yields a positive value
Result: -1.3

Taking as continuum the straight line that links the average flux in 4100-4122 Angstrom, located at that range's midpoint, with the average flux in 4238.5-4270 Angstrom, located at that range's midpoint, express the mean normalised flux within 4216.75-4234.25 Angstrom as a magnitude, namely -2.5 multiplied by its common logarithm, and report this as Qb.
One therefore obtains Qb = 0.009 mag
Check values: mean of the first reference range 104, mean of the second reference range 107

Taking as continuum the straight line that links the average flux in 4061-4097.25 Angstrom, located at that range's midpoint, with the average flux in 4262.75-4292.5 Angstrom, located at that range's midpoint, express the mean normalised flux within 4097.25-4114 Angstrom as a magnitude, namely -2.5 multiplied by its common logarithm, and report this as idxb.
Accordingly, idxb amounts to 0.13 mag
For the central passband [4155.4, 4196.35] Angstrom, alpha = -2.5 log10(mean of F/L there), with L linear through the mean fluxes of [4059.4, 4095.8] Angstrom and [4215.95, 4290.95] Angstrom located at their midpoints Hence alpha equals -0.03 mag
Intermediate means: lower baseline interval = 111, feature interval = 111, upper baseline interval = 105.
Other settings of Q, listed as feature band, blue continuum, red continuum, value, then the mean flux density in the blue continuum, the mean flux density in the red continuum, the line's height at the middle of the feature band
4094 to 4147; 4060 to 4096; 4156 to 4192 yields 0.03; 111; 110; 111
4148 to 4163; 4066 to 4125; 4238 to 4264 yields -0.04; 107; 107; 107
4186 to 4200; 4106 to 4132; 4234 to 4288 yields -0.01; 112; 106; 109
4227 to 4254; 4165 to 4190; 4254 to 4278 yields 0.00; 110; 106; 107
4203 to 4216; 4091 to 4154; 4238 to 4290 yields -0.04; 109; 105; 106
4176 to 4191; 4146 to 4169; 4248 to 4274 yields 0.00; 111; 106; 110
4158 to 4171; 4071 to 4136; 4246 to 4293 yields -0.06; 108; 104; 106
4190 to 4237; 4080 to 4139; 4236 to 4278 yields -0.01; 108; 106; 107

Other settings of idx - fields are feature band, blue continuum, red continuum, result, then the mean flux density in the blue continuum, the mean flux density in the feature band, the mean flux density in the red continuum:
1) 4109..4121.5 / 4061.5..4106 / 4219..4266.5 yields -1.1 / 105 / 115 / 107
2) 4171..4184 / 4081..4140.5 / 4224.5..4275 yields -0.2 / 108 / 109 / 106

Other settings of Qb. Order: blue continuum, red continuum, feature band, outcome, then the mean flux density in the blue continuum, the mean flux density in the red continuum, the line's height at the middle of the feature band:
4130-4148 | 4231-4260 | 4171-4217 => 0.01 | 113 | 108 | 110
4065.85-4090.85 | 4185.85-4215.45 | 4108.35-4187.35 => -0.02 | 110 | 110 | 110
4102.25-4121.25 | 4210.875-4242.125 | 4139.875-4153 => -0.05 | 107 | 107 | 107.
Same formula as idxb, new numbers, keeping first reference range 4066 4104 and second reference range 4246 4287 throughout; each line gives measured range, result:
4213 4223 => -0.04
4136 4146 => -0.09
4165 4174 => -0.05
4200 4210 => -0.03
